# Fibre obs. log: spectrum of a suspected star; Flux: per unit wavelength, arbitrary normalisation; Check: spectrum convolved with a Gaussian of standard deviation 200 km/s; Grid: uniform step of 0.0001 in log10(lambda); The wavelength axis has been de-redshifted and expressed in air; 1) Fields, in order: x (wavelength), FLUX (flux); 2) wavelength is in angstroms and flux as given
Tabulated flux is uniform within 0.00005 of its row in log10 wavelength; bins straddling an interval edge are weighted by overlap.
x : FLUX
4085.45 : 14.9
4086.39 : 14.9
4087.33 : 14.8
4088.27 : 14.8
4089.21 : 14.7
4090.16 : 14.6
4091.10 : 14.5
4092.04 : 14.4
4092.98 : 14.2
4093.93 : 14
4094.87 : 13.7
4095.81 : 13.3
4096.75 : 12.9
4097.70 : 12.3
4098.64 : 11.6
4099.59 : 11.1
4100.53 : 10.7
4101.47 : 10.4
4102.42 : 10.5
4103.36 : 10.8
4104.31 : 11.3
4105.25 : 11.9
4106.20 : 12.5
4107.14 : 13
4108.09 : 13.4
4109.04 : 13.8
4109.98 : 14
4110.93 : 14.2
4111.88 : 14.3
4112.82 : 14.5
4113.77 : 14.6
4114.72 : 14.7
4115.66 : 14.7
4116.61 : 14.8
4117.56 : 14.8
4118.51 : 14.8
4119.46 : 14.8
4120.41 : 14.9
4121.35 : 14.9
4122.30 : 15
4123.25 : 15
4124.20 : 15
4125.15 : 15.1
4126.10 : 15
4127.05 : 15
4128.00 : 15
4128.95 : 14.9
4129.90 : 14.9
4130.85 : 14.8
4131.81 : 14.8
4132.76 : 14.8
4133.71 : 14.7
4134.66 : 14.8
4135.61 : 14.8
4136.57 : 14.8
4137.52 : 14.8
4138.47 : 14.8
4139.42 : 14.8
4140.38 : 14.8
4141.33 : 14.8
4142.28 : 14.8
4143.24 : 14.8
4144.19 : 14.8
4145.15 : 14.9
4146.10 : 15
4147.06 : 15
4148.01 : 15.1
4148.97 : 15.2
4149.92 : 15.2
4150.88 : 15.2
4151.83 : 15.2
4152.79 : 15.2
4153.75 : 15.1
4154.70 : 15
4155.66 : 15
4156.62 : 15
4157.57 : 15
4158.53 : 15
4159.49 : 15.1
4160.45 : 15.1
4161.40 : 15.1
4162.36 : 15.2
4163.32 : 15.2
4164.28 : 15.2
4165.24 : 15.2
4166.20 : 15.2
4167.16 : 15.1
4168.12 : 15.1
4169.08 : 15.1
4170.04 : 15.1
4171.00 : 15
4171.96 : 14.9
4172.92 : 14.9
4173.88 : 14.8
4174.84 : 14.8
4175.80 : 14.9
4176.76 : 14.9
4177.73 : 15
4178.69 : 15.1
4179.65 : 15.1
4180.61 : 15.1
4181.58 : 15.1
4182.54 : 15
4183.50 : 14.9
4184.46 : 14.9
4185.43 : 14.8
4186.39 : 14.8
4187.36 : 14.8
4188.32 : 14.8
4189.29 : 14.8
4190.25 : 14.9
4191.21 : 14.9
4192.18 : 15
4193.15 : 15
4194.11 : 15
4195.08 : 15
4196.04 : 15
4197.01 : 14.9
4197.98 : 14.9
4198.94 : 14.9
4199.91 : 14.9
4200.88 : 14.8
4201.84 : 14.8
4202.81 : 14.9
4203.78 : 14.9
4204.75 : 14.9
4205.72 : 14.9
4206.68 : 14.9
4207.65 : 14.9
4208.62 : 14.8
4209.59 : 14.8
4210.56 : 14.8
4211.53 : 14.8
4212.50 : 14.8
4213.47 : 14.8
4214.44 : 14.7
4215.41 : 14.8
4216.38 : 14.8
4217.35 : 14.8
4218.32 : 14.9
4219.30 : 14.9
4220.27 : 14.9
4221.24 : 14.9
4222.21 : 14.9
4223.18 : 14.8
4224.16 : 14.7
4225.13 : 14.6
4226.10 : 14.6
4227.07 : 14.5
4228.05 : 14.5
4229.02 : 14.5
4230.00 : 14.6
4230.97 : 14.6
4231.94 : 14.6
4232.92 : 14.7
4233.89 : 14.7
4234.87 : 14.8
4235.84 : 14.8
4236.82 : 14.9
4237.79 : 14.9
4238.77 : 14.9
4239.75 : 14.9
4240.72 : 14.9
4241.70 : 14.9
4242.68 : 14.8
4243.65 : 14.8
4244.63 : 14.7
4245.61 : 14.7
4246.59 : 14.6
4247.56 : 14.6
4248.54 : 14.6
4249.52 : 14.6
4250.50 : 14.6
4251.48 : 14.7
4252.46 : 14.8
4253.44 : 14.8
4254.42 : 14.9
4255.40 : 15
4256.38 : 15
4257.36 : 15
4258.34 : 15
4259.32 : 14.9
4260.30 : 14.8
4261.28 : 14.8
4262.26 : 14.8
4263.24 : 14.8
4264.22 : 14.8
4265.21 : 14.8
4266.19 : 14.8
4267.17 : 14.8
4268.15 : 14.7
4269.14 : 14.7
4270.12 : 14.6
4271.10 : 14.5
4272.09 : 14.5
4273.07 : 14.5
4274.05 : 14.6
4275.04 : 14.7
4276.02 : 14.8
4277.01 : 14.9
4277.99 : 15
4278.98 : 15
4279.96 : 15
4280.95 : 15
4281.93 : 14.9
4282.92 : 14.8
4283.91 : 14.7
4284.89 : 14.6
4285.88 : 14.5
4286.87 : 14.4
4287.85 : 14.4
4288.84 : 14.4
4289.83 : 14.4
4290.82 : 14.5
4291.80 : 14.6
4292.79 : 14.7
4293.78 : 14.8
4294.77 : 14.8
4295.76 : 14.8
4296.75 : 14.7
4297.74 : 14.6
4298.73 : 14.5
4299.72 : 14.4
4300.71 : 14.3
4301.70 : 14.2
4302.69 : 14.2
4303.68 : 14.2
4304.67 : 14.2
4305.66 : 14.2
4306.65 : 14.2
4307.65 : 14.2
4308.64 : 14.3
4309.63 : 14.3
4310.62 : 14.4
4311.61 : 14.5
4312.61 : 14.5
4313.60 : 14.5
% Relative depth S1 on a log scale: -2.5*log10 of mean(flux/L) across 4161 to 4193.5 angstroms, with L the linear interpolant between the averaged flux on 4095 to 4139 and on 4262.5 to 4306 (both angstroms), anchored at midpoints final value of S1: -0.06 mag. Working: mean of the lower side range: 13.9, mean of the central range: 15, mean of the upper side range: 14.6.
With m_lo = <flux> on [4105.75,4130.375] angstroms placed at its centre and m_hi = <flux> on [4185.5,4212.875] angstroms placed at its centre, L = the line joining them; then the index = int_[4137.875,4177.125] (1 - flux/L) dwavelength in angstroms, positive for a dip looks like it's -0.8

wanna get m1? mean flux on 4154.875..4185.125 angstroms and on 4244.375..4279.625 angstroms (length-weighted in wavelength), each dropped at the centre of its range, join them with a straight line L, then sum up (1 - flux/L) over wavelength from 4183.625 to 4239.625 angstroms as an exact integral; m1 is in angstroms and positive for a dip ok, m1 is 0.4 angstroms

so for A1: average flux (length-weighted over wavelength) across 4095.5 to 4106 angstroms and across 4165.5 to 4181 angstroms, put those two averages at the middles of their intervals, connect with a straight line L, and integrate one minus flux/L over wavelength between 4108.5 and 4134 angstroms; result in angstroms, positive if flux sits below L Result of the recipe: -4.5 angstroms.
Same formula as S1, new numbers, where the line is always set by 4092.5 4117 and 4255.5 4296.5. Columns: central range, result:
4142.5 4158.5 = -0.12 mag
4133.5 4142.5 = -0.12 mag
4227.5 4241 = -0.03 mag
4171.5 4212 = -0.08 mag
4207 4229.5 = -0.05 mag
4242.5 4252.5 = -0.02 mag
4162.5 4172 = -0.11 mag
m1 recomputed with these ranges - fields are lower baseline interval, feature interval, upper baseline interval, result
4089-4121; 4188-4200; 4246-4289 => -0.7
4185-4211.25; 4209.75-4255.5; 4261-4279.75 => 0.2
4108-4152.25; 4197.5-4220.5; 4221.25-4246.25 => -0.2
